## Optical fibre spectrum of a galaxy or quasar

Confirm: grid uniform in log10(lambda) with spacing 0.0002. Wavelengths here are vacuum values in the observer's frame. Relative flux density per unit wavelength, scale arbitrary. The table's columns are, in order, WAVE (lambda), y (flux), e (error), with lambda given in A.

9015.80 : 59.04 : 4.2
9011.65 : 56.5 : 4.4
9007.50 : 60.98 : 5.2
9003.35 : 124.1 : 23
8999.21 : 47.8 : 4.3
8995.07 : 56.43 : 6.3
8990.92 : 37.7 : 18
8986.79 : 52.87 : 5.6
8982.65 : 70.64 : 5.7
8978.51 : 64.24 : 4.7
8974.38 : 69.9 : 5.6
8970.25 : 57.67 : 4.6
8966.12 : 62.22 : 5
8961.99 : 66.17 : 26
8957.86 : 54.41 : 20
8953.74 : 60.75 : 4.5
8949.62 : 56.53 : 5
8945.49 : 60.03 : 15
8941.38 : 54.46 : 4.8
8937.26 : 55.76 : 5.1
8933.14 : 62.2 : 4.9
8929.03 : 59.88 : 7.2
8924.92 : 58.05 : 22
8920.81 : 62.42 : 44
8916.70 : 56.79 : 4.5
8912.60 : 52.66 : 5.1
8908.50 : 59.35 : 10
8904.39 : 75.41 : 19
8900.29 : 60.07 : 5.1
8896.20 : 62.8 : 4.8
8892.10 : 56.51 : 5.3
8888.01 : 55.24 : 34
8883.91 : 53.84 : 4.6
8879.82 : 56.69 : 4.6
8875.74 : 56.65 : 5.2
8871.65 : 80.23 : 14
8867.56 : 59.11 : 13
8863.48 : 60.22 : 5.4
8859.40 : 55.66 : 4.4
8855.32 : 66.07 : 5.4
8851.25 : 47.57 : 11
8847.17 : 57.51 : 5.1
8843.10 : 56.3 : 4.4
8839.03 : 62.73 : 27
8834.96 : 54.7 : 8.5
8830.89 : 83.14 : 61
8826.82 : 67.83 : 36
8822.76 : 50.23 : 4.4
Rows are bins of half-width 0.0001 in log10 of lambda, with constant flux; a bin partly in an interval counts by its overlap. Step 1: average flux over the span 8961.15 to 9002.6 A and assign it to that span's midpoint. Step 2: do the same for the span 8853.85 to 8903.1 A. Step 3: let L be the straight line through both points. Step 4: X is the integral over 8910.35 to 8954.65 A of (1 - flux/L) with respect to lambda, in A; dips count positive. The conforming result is 1.7 A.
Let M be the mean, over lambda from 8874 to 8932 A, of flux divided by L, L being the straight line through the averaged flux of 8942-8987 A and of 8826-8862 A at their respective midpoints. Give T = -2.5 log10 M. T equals 0.04 mag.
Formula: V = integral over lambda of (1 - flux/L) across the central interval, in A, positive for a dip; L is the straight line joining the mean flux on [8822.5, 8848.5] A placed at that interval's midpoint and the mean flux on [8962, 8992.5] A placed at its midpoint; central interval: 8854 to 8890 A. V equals 1.0 A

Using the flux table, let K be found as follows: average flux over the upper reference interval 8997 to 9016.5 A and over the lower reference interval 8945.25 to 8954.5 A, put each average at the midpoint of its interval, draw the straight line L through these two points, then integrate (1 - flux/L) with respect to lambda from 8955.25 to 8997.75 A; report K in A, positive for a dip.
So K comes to 3.2 A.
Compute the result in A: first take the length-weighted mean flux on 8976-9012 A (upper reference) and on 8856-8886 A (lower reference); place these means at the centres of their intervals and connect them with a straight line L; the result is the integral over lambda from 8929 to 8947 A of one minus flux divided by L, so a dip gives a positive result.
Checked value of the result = 1.2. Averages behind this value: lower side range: 60.6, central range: 58.3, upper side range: 63.9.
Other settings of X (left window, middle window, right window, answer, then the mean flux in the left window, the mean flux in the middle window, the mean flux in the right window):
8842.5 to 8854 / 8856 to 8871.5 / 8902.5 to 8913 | -1.3 A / 54.3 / 61.7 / 63.8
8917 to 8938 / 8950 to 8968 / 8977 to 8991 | -0.4 A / 59.7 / 60.5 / 58.7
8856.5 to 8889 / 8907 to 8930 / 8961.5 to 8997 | 0.7 A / 60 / 58.1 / 59.5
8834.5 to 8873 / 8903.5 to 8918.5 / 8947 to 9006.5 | 0.3 A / 59.9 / 60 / 62.9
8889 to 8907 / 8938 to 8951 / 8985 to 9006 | 1.3 A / 63.1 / 56.9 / 63.9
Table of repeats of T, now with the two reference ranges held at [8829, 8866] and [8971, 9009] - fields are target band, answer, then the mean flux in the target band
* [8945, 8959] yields 0.10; 57.9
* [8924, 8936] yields 0.05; 59.9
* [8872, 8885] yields 0.04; 59.1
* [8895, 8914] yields 0.00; 62.4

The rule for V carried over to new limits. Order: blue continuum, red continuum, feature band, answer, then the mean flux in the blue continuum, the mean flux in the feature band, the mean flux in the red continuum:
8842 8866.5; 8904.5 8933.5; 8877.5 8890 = 0.7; 57.4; 55.3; 59.7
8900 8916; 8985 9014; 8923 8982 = 1.5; 61.6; 60.4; 62.4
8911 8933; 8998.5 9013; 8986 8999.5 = 4.5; 58.5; 48.4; 75.4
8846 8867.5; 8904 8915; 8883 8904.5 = 0.0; 57.6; 59.7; 60.3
